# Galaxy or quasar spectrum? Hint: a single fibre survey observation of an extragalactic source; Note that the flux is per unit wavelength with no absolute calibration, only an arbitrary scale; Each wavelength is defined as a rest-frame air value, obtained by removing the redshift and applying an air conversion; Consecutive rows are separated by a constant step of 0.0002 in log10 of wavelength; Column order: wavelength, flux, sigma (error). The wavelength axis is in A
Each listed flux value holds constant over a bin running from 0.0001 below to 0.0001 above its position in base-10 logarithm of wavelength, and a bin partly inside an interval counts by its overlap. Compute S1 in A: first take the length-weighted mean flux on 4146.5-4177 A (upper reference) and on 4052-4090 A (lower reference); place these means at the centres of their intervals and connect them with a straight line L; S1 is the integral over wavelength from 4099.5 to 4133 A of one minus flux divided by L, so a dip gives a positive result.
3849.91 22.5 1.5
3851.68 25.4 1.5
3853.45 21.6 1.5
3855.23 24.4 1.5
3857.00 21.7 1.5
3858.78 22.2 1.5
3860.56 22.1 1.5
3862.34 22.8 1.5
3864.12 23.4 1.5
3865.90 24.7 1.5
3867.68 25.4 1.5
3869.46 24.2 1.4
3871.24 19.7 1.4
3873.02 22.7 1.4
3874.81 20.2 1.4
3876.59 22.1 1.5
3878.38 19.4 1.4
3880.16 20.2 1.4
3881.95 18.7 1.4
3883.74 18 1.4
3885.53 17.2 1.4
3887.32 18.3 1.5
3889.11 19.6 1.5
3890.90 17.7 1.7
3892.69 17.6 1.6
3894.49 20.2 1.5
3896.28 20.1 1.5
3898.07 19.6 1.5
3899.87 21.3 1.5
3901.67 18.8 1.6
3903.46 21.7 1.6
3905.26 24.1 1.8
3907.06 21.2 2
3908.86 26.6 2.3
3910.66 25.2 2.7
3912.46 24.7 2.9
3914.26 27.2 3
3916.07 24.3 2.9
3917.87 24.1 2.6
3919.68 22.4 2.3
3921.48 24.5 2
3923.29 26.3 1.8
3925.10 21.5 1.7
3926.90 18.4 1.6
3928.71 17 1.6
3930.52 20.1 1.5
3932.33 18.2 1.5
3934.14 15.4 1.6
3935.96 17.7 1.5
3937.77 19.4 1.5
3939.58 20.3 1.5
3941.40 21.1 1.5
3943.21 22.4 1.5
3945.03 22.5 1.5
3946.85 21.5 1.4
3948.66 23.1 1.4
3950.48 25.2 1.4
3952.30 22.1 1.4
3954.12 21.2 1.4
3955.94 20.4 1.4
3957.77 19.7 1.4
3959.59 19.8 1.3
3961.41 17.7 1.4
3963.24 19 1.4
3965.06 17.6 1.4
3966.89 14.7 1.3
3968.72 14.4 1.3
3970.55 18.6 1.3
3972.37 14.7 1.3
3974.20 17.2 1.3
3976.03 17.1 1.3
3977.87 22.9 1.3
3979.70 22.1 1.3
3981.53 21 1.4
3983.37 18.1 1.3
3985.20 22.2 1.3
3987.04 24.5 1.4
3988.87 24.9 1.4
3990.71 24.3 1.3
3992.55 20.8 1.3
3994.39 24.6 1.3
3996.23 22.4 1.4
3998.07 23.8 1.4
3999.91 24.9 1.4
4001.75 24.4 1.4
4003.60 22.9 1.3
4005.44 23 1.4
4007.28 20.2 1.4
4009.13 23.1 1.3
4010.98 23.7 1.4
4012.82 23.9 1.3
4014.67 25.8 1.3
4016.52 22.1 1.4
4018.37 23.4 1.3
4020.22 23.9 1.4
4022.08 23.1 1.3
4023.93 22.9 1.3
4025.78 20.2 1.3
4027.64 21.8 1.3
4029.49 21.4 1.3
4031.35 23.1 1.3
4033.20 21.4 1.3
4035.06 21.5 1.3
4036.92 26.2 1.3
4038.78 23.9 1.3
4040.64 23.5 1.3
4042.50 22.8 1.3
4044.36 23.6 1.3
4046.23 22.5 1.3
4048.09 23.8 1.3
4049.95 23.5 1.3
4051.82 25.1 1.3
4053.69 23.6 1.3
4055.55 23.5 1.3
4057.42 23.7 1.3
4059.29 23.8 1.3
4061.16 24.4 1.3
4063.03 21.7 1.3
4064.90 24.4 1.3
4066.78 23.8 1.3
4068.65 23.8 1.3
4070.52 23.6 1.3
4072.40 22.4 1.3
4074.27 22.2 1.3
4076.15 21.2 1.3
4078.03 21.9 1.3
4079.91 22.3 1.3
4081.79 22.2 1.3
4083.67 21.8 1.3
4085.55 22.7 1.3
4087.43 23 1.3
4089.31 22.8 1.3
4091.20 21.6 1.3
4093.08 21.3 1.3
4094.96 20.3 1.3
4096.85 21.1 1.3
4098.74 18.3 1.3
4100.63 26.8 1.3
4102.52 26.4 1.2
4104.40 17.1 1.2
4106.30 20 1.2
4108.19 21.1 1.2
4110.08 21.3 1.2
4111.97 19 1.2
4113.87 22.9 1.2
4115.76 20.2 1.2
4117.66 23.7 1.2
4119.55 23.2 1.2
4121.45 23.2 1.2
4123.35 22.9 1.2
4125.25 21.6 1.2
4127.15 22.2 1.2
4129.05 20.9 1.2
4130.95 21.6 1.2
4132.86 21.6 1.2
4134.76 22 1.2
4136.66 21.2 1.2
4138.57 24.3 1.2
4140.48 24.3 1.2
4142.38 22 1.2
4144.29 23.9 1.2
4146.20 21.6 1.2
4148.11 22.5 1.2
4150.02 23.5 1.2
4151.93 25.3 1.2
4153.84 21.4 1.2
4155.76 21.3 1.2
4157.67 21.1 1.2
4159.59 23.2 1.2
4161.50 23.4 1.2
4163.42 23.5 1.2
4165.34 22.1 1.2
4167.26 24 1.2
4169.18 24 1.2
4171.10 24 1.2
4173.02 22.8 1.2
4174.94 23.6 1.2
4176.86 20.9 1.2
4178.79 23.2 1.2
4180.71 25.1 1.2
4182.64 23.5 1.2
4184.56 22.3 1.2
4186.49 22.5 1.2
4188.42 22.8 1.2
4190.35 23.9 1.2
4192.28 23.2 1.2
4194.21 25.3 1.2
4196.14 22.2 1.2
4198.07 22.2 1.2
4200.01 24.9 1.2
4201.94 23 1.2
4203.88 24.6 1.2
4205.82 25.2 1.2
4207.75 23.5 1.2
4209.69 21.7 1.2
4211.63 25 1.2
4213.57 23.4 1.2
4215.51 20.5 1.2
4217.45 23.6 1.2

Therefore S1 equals 1.4 A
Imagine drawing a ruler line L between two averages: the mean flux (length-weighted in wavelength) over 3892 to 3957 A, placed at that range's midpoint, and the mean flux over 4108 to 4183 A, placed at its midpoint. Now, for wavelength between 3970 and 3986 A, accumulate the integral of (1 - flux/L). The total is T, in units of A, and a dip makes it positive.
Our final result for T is 1.8 A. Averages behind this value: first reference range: 21.6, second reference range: 22.6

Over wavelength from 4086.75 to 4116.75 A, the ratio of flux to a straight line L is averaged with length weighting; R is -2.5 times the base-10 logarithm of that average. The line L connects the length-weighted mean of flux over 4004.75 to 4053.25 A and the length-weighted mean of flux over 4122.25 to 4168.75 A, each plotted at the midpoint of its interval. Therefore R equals 0.06 mag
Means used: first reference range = 23.1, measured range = 21.4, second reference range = 22.6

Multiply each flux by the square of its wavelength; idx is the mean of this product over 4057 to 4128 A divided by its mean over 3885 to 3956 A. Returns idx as 1.14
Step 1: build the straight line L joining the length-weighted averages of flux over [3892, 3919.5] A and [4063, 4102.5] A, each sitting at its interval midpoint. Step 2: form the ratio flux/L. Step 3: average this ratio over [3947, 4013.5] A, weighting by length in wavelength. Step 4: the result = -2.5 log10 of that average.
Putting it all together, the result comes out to 0.07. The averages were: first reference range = 22.5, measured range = 21.1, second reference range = 22.4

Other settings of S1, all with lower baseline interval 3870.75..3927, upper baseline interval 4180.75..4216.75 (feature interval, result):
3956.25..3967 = 1.7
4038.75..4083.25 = -1.4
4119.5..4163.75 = 0.9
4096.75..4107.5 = 0.5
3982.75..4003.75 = -1.1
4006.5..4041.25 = -1.1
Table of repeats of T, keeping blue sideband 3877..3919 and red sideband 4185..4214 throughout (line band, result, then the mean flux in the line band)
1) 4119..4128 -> 0.13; 22.6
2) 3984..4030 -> -2.31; 23.1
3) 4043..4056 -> -0.75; 23.6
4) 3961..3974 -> 3.02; 16.7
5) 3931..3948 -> 1.26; 19.9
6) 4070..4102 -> 0.72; 22.1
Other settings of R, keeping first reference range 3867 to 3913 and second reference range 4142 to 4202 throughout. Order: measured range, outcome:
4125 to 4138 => 0.05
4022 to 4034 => 0.00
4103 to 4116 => 0.11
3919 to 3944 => 0.05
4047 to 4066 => -0.07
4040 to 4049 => -0.05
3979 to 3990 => -0.03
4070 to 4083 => 0.01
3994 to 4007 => -0.08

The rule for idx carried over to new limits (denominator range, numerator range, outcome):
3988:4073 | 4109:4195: 1.04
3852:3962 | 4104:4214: 1.21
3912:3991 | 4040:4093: 1.18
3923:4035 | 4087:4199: 1.15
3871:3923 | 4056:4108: 1.15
